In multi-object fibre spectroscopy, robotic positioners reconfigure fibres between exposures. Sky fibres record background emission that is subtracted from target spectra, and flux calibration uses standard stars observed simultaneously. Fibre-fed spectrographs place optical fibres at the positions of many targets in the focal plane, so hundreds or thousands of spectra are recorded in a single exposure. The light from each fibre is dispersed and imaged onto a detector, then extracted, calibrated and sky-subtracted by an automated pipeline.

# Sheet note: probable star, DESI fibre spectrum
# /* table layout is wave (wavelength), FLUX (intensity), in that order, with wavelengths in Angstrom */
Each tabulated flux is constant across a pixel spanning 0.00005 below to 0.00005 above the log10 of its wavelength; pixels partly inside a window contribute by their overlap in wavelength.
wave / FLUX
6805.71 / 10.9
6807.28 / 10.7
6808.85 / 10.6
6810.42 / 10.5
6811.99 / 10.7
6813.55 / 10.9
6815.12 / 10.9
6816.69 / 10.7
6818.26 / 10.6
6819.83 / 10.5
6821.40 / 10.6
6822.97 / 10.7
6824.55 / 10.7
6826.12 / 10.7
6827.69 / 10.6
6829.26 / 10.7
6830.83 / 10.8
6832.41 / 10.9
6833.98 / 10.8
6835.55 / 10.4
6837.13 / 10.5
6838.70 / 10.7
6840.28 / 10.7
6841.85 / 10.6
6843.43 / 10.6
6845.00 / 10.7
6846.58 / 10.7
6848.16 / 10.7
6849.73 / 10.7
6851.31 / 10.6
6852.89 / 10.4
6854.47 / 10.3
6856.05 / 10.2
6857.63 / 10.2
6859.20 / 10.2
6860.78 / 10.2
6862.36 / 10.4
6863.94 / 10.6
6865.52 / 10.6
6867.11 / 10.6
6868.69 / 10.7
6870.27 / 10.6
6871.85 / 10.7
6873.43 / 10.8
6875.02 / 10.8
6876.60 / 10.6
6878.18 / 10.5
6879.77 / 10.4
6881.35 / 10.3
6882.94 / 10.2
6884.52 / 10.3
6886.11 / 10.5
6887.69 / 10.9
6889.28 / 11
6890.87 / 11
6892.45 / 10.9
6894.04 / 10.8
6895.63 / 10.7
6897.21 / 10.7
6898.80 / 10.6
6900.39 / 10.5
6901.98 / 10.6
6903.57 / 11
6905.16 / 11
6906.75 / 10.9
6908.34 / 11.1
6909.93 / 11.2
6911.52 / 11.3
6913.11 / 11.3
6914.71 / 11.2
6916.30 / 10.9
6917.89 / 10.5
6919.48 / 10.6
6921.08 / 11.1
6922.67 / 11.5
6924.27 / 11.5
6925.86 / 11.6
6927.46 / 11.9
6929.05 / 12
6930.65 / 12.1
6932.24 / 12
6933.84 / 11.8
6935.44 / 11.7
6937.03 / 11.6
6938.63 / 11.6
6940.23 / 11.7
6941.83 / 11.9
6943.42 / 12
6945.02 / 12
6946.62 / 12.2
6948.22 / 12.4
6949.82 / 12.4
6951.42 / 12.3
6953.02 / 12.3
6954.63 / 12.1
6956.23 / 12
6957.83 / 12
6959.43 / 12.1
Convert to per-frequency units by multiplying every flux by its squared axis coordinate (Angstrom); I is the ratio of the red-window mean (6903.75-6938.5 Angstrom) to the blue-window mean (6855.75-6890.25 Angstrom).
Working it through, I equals 1.1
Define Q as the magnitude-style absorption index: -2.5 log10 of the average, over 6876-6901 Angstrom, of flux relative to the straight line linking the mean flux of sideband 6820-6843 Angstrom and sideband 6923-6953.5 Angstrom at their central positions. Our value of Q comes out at 0.07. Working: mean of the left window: 10.7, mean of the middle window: 10.6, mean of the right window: 11.9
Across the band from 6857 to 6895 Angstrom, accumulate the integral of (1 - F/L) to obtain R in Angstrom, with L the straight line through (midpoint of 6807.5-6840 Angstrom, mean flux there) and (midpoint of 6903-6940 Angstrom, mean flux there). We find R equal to 1.6 Angstrom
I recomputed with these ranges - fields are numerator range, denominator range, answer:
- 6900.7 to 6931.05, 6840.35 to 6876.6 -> 1.08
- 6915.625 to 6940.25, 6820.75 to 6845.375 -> 1.11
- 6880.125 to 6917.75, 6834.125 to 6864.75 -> 1.04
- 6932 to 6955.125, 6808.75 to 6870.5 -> 1.17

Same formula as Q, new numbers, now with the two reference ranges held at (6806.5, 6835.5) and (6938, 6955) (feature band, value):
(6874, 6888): 0.09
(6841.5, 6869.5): 0.06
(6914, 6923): 0.08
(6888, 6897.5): 0.06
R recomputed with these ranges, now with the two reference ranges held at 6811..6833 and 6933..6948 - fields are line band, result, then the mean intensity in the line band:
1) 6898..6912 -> 0.7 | 10.9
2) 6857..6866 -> 0.6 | 10.4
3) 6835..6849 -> 0.4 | 10.6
